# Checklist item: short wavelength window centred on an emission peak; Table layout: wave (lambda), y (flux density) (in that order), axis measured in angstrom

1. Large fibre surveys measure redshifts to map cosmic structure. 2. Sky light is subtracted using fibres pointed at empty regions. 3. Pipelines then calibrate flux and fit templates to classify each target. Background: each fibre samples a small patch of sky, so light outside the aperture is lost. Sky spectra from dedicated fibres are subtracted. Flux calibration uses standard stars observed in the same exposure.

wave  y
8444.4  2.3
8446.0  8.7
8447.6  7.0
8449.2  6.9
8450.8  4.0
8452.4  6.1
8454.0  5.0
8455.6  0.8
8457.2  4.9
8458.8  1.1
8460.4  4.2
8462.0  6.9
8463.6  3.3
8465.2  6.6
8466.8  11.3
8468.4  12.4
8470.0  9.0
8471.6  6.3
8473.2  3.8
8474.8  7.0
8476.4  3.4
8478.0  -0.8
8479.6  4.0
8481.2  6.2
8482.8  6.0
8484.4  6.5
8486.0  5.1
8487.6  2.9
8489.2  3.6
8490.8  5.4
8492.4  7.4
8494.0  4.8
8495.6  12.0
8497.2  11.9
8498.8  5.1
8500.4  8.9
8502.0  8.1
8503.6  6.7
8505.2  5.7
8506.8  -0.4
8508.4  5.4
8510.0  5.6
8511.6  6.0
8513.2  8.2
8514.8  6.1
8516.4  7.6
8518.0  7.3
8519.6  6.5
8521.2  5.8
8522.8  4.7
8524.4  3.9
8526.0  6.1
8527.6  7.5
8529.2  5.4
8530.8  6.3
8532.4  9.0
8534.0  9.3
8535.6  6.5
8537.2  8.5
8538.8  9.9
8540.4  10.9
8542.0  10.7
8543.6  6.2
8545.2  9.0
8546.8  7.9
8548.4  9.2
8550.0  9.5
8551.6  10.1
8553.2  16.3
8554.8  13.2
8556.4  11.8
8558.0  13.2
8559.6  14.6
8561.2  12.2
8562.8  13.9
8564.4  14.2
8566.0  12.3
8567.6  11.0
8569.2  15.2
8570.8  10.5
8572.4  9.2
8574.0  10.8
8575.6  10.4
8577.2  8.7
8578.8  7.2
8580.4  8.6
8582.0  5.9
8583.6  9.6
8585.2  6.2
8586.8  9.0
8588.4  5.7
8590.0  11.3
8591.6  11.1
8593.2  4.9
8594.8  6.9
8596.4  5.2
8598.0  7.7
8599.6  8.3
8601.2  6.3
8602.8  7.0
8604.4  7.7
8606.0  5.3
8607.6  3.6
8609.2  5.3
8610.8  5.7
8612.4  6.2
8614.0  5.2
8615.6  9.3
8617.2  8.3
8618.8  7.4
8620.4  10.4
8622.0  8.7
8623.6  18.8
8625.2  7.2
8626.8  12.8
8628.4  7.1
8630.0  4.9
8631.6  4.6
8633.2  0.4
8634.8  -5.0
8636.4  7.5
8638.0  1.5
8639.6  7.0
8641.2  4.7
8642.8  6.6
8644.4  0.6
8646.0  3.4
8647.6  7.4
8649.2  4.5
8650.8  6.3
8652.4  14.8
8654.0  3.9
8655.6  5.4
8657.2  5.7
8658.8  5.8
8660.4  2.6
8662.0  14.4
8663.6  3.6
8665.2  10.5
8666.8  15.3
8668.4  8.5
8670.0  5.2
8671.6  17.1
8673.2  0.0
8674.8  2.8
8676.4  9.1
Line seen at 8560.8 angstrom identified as C III] 1909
